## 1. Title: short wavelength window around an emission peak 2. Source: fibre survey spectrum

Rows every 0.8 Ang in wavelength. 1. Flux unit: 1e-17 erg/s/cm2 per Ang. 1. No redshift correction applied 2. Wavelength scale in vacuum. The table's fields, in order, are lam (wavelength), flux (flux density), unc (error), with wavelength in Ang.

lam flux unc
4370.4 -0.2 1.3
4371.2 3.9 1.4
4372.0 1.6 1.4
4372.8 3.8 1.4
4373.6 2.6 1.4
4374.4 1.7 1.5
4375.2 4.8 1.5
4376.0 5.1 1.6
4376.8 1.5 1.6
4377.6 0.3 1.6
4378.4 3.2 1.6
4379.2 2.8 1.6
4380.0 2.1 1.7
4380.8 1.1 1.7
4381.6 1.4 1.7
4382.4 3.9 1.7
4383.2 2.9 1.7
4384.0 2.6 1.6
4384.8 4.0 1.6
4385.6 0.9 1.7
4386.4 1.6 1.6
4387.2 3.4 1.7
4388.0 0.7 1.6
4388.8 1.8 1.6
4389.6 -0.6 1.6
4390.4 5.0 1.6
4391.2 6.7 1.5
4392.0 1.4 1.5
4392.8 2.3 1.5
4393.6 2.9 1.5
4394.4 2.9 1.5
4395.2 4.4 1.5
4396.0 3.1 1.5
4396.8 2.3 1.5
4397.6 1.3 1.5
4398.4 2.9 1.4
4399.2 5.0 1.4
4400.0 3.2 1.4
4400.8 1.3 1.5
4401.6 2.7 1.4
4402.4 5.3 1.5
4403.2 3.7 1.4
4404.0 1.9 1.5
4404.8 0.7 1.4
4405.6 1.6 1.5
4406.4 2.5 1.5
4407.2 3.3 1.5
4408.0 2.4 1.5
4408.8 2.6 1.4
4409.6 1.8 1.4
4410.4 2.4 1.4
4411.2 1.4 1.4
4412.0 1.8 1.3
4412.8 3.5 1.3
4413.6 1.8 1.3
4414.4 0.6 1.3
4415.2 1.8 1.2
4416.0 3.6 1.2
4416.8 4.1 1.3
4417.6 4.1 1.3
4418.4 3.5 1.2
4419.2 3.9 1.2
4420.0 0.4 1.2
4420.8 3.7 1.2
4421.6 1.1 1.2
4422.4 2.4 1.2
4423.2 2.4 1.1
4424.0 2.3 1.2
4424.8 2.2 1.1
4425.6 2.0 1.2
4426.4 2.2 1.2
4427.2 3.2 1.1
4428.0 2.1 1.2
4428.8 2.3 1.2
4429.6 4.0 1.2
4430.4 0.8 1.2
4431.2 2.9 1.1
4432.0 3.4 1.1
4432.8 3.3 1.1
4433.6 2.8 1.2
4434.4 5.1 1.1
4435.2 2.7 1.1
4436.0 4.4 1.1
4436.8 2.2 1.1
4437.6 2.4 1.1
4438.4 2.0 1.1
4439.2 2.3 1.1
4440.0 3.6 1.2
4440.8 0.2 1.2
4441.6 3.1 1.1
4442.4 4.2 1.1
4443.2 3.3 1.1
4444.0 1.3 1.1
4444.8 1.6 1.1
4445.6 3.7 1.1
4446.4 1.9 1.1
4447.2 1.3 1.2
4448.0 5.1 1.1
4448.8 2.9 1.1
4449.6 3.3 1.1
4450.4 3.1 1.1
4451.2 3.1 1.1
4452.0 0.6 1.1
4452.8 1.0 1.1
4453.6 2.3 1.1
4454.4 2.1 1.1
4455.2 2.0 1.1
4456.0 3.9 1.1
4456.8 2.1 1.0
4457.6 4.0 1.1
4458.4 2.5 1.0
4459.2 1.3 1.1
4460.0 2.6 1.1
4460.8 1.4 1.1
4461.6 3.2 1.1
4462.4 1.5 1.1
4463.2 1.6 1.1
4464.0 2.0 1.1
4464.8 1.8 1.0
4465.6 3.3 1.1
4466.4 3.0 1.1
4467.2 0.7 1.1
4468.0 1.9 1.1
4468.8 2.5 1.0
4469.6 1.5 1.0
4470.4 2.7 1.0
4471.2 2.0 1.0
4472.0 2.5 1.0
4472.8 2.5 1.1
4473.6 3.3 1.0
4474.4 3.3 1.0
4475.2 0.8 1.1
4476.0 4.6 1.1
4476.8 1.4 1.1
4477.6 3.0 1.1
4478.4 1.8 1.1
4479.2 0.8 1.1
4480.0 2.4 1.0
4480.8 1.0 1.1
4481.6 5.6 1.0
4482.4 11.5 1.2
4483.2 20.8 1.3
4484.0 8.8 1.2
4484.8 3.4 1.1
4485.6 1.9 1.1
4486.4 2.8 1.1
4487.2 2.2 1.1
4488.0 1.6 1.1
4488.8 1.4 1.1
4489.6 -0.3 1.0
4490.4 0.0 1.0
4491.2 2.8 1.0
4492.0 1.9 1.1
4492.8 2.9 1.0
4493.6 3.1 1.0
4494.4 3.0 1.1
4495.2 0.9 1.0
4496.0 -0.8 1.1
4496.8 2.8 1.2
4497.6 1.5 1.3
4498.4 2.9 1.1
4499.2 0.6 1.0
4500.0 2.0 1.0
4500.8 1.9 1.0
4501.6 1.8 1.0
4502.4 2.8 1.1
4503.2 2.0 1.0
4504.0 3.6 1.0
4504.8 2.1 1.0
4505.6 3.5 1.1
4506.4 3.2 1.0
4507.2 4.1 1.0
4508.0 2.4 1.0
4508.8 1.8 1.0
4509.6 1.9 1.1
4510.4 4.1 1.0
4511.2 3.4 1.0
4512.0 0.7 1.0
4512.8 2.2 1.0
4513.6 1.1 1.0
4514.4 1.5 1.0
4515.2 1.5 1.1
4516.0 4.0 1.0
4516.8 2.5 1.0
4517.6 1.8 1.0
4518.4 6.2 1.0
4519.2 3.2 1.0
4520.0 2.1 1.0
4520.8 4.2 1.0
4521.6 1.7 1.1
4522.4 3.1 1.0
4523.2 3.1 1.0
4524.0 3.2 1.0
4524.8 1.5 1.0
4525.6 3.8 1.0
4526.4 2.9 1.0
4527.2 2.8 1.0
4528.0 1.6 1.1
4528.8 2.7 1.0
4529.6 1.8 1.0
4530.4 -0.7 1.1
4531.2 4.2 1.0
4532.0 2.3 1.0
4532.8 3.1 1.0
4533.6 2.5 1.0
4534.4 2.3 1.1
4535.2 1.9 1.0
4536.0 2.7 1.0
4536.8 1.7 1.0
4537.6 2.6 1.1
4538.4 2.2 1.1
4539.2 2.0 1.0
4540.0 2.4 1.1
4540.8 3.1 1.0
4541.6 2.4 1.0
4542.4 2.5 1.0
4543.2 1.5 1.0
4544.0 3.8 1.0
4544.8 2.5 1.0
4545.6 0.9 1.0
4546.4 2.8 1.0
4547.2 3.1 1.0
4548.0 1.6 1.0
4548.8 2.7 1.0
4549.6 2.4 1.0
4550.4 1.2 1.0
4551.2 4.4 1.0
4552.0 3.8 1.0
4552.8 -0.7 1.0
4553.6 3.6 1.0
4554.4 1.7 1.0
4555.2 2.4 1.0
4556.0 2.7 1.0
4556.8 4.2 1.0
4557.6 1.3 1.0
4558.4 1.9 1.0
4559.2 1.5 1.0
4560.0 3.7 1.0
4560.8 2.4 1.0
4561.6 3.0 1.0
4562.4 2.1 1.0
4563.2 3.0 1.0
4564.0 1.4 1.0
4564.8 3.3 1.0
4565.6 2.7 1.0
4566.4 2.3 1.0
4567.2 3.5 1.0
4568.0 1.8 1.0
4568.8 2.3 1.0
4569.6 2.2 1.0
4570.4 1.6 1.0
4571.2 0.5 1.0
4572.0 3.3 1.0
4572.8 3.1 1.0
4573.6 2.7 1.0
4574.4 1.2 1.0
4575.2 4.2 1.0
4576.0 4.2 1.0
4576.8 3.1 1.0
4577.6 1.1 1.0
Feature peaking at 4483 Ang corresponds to Hgamma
